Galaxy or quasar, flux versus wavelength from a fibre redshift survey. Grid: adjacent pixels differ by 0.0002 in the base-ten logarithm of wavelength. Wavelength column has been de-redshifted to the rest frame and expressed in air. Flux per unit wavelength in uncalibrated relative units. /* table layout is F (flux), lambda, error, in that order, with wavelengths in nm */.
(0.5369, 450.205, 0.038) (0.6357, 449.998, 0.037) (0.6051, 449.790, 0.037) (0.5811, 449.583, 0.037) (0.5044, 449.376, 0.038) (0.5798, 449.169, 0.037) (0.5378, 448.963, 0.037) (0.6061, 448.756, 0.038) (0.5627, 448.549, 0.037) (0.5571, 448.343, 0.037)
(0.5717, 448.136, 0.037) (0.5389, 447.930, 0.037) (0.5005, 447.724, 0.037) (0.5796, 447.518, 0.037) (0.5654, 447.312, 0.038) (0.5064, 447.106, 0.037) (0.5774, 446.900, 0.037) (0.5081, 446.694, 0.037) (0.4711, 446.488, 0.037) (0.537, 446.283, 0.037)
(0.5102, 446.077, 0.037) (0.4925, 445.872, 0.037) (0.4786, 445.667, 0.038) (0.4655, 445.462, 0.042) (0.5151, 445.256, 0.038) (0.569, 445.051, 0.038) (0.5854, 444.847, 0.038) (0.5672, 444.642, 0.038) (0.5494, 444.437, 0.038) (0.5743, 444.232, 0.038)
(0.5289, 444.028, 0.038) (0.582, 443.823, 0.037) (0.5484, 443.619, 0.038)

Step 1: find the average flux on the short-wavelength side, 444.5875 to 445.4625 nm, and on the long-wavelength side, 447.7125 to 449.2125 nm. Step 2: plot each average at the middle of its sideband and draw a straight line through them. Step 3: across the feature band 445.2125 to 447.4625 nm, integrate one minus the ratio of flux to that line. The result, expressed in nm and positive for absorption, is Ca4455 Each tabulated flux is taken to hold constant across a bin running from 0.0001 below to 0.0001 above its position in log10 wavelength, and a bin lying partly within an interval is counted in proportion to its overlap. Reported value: 0.16 nm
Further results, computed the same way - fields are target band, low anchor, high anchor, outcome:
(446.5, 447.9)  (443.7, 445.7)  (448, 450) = 0.060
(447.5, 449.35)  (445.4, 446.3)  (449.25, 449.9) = -0.046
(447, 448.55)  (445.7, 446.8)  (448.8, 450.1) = -0.028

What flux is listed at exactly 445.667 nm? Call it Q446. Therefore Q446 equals 0.4786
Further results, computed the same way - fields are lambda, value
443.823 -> 0.582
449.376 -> 0.5044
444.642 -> 0.5672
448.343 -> 0.5571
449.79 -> 0.6051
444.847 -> 0.5854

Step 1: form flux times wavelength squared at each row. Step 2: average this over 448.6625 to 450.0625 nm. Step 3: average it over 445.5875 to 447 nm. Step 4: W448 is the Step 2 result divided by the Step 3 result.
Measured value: 1.14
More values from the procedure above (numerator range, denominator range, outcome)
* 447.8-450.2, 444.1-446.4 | 1.09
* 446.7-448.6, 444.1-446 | 1.04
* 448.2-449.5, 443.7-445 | 1.01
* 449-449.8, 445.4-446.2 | 1.17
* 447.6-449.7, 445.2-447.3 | 1.10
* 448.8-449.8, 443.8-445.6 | 1.05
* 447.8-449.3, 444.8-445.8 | 1.10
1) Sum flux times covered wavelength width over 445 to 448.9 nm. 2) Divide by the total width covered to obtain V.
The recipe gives 0.532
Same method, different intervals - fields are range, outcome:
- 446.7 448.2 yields 0.545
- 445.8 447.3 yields 0.518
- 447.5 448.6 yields 0.549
